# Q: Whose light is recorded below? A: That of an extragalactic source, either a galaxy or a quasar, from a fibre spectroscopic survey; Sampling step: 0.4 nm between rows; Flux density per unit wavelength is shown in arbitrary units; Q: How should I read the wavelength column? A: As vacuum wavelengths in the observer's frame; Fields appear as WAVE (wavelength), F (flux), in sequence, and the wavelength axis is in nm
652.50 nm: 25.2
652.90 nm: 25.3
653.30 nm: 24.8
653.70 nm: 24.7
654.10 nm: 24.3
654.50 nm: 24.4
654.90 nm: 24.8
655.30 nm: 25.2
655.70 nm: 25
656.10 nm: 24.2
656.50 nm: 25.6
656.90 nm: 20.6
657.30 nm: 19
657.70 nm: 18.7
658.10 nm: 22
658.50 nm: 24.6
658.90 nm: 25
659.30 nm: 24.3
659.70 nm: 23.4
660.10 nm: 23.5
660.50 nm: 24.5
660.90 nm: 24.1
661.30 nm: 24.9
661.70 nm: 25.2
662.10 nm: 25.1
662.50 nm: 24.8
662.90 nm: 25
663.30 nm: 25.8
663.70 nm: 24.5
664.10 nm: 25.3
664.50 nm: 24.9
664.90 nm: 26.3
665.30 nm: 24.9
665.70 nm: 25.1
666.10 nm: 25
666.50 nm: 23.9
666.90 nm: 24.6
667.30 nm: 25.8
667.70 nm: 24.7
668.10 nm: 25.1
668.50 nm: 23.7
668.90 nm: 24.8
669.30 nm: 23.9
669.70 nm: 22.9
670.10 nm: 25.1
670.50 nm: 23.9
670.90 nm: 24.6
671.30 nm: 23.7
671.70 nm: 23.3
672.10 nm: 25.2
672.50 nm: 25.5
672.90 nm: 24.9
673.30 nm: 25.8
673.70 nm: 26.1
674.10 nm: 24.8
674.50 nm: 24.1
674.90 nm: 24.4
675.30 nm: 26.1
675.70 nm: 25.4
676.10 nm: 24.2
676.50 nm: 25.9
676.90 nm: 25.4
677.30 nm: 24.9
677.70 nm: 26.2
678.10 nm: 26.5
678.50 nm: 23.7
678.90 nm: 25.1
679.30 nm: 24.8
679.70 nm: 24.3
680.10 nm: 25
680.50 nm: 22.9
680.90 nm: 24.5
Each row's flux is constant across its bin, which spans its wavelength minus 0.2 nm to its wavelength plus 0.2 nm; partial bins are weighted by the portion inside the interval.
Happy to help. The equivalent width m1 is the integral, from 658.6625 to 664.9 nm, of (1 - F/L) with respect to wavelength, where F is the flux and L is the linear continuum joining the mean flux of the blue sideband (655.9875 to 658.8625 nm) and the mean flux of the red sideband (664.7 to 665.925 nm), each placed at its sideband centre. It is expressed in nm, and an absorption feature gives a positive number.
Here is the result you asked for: -0.199 nm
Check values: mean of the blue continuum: 22.2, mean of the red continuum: 25.4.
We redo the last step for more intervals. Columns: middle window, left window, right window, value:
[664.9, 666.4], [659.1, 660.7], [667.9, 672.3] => -0.06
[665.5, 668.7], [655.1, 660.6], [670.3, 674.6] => -0.07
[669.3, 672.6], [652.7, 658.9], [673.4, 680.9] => 0.05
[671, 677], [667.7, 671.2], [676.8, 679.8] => -0.06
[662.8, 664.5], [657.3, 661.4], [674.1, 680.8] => -0.11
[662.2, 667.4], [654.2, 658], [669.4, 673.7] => -0.25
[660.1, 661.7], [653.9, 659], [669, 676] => -0.05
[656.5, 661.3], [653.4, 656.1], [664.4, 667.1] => 0.36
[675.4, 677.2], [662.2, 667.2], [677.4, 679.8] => -0.01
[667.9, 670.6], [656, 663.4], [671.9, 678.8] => 0.05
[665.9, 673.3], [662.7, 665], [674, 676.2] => 0.16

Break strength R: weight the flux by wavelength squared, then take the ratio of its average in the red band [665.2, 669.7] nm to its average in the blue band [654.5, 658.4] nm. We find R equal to 1.1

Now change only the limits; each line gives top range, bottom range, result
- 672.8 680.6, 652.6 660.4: 1.12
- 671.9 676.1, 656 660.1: 1.16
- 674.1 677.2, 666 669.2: 1.04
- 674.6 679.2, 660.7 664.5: 1.05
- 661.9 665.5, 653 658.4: 1.10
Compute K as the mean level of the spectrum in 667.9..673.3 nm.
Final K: 24.4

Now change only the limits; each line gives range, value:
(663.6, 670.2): 24.7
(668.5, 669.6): 24.1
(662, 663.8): 25.1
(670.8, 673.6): 24.8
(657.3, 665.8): 24.2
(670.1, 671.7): 24.1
